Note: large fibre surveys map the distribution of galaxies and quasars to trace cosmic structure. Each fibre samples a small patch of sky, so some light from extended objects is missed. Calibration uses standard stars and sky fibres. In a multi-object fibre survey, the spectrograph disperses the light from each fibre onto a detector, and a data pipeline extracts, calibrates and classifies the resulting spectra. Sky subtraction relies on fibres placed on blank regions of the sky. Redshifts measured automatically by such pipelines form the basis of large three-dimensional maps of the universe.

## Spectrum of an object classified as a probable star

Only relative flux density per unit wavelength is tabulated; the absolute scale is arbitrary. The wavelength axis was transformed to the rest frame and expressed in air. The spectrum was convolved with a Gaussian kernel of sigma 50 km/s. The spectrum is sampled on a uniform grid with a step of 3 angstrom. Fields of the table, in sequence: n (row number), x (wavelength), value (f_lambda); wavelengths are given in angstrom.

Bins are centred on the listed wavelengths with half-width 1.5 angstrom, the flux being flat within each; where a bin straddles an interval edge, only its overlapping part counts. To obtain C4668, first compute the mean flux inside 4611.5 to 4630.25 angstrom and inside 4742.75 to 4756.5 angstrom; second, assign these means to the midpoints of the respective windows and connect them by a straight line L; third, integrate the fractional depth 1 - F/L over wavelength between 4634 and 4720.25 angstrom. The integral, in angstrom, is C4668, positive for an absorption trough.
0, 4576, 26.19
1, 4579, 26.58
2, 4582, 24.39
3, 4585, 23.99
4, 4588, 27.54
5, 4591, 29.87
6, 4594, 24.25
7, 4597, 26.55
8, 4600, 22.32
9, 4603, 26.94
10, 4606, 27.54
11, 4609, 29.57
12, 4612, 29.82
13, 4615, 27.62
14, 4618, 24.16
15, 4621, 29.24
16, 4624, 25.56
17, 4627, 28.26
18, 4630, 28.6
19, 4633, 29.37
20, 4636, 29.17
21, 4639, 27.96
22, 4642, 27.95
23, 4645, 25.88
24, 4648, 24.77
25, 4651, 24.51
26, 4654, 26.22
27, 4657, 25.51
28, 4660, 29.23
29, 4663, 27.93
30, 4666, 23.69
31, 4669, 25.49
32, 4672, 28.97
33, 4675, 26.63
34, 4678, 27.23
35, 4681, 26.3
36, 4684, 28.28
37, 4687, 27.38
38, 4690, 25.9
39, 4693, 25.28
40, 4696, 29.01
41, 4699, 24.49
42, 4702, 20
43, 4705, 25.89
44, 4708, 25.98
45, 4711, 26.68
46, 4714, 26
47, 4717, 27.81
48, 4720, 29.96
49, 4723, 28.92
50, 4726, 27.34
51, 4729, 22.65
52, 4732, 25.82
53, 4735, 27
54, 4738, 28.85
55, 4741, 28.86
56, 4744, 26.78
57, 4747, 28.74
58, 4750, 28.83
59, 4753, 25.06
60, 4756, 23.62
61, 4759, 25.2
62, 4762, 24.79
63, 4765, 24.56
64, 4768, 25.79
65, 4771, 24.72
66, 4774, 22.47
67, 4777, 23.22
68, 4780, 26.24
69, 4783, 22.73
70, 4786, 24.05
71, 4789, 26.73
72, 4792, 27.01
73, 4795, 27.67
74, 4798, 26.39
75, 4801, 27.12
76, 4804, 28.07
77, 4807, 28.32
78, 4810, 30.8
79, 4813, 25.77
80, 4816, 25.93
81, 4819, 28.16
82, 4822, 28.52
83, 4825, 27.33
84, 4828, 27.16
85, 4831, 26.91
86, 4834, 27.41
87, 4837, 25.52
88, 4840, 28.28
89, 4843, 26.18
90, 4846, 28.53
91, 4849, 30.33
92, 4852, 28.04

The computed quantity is 2.0 angstrom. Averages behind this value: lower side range 27.4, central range 26.5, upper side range 26.8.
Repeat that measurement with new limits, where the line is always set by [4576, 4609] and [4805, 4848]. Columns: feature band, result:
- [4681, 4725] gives 0.4 angstrom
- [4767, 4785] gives 2.0 angstrom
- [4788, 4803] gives 0.2 angstrom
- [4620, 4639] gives -1.4 angstrom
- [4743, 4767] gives 1.0 angstrom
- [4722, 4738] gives 0.3 angstrom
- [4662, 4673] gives 0.1 angstrom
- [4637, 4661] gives 0.0 angstrom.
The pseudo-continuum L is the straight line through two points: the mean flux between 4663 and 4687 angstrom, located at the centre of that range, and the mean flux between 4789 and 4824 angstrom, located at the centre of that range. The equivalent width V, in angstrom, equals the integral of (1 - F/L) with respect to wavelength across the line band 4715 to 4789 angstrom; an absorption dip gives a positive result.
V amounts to 3.3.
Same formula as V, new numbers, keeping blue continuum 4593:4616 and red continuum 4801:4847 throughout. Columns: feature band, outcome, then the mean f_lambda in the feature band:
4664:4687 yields 0.3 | 26.7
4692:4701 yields 0.4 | 26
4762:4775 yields 1.3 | 24.5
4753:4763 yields 1.0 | 24.6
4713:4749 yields -0.3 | 27.4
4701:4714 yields 1.0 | 25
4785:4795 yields 0.4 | 26.3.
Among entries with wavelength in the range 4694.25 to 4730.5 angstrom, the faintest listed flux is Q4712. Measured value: 20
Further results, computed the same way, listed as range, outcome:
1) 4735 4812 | 22.47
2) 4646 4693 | 23.69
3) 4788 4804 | 26.39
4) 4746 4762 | 23.62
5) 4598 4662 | 22.32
